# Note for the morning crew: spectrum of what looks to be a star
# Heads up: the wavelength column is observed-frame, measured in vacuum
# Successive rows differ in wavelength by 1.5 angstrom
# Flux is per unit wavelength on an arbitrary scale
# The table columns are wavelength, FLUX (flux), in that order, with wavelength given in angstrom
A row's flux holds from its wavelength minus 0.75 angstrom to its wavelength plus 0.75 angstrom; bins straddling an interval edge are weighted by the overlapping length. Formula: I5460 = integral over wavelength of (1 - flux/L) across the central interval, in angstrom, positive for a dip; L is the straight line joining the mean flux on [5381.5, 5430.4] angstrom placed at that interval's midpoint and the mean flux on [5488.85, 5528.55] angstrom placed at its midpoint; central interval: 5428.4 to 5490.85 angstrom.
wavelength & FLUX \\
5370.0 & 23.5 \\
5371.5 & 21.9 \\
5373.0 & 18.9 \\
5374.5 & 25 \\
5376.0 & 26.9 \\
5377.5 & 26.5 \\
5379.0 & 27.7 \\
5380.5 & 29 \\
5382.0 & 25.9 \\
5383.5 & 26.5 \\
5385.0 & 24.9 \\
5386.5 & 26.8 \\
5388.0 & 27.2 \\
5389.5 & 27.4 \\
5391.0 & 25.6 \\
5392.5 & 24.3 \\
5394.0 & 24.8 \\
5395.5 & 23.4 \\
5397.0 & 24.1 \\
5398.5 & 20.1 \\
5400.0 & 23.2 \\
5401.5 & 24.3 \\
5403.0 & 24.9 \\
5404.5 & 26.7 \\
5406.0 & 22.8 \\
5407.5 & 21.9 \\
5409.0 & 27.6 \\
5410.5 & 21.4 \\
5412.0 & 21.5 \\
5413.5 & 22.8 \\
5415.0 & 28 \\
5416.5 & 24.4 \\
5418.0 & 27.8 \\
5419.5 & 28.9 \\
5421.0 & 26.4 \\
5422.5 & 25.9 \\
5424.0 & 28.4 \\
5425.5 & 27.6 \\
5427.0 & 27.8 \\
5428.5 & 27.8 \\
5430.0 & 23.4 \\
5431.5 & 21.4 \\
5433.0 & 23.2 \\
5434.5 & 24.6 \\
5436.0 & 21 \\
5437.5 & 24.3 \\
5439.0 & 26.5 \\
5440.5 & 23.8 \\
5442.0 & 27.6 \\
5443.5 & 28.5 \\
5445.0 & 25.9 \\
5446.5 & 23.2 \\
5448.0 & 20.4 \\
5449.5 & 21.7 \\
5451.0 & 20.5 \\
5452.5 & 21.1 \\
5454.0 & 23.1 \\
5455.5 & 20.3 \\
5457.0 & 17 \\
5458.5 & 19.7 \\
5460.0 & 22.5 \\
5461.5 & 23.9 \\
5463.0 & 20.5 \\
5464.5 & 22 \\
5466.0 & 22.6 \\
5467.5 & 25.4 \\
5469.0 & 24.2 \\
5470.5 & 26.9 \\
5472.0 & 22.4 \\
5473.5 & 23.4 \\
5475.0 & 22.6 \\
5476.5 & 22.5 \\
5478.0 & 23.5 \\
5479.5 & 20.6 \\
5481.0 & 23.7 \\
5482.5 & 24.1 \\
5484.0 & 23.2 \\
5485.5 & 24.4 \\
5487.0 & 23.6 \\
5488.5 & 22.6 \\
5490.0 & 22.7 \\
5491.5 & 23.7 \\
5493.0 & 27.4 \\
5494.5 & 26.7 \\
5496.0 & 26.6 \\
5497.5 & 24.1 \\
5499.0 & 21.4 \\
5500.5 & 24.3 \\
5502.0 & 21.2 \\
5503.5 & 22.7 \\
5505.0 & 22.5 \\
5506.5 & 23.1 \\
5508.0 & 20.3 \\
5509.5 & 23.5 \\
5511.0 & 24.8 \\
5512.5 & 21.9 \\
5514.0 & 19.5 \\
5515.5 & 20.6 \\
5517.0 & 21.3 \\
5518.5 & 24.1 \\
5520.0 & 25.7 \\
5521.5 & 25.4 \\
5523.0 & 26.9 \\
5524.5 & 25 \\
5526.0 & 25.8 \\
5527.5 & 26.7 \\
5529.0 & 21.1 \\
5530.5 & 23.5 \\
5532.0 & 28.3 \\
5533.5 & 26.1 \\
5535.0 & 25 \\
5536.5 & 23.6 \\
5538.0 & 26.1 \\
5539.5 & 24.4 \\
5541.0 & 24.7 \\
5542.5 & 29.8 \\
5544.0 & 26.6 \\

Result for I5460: 3.5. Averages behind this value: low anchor 25.3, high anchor 23.7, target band 23.1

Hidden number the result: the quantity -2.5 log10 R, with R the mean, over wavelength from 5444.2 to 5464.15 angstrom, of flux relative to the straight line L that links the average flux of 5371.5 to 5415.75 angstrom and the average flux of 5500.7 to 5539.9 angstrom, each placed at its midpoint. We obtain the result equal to 0.13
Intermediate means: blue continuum 24.8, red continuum 23.8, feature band 21.6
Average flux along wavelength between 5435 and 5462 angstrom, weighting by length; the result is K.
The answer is 22.8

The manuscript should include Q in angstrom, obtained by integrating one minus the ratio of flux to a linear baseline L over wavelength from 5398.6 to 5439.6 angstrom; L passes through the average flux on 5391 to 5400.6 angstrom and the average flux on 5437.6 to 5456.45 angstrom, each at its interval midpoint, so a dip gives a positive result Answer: -2.4 angstrom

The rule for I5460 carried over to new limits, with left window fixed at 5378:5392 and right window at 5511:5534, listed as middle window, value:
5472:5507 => 1.79 angstrom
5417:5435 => -0.10 angstrom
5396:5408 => 1.31 angstrom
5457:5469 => 1.47 angstrom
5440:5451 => 0.60 angstrom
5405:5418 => 1.06 angstrom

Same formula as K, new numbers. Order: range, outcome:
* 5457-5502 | 23.3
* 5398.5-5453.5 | 24.6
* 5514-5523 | 23.4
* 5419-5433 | 26.2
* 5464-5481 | 23.3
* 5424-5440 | 24.9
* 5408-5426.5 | 25.9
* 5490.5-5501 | 24.8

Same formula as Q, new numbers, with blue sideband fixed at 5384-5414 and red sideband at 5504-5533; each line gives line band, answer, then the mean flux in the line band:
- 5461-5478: 0.46 angstrom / 23.3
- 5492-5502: -0.40 angstrom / 24.8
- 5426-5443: -0.45 angstrom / 24.8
